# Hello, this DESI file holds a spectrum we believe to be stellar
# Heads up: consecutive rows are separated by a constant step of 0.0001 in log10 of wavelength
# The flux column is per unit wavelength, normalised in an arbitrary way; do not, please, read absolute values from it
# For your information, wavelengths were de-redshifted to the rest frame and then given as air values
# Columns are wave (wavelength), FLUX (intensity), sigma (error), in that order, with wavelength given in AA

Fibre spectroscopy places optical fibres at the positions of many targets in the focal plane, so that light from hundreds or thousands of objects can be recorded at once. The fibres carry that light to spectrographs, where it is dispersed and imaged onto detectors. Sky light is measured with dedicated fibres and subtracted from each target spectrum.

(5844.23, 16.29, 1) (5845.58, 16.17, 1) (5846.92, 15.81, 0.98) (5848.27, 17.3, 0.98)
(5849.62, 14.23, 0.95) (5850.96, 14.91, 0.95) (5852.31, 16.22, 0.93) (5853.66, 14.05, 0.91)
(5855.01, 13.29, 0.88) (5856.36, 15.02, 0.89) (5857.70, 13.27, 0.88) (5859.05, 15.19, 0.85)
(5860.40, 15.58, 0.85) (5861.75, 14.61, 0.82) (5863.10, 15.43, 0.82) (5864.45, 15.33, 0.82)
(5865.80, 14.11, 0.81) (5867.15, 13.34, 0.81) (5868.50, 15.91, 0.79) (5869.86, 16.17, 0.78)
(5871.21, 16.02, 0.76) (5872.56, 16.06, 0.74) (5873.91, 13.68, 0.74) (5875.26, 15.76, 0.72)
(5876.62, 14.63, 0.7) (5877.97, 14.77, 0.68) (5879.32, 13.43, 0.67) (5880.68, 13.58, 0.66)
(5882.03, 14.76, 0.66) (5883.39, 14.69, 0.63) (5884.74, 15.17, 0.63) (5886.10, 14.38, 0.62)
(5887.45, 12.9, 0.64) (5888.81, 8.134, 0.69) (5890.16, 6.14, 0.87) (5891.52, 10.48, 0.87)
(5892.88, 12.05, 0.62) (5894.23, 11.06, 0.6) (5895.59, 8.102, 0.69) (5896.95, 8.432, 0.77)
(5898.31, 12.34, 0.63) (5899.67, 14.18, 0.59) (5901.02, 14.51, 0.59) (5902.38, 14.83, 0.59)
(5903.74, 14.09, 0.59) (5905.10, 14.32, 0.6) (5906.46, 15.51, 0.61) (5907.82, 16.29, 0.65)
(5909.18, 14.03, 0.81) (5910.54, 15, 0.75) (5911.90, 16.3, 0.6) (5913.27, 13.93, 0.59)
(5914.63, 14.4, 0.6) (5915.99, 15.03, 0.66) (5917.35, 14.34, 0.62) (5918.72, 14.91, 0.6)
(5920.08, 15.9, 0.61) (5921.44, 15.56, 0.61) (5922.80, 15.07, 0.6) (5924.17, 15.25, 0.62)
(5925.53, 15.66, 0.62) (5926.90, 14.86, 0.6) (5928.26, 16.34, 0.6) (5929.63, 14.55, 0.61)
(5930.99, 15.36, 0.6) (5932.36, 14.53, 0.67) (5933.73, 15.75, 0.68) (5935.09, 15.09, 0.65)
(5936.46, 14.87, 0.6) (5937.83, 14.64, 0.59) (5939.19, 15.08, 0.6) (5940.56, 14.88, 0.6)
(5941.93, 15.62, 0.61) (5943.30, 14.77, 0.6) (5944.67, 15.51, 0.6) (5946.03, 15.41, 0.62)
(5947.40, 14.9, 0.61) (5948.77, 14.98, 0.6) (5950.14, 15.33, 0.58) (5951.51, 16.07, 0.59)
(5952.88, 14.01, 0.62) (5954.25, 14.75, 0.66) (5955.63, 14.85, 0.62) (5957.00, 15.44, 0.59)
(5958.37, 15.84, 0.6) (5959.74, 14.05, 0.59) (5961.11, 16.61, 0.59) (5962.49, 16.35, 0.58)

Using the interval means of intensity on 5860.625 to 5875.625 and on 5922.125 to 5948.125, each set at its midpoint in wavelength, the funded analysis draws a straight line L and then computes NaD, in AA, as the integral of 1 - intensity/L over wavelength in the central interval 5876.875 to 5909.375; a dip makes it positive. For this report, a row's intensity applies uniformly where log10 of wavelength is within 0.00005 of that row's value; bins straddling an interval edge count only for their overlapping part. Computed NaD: 4.9 AA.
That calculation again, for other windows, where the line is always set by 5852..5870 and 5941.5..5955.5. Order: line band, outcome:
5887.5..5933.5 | 3.9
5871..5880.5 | 0.0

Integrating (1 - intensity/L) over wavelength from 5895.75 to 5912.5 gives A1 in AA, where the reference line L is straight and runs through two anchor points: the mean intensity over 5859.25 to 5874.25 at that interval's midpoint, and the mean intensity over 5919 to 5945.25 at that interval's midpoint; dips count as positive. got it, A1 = 1.36 AA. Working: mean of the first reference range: 15.1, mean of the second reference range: 15.2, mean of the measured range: 14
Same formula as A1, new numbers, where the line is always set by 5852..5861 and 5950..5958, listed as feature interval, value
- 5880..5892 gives 2.0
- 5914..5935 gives -0.3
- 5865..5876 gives -0.4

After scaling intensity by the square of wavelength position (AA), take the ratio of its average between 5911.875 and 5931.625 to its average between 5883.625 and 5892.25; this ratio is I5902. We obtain 1.3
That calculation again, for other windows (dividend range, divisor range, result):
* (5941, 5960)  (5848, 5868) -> 1.06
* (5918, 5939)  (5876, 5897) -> 1.27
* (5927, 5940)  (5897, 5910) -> 1.08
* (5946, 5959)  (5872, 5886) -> 1.06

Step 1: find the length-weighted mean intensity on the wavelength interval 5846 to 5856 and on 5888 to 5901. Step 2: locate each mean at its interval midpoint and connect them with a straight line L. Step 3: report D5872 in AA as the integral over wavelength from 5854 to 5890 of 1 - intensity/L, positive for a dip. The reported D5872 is -4.3 AA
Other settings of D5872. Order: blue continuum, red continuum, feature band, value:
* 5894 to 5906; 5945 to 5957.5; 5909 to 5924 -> -1.84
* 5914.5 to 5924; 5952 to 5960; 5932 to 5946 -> -0.12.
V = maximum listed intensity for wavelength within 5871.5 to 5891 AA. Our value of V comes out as 16.06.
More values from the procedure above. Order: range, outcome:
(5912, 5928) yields 15.9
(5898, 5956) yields 16.34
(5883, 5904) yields 15.17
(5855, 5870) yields 16.17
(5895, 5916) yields 16.3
